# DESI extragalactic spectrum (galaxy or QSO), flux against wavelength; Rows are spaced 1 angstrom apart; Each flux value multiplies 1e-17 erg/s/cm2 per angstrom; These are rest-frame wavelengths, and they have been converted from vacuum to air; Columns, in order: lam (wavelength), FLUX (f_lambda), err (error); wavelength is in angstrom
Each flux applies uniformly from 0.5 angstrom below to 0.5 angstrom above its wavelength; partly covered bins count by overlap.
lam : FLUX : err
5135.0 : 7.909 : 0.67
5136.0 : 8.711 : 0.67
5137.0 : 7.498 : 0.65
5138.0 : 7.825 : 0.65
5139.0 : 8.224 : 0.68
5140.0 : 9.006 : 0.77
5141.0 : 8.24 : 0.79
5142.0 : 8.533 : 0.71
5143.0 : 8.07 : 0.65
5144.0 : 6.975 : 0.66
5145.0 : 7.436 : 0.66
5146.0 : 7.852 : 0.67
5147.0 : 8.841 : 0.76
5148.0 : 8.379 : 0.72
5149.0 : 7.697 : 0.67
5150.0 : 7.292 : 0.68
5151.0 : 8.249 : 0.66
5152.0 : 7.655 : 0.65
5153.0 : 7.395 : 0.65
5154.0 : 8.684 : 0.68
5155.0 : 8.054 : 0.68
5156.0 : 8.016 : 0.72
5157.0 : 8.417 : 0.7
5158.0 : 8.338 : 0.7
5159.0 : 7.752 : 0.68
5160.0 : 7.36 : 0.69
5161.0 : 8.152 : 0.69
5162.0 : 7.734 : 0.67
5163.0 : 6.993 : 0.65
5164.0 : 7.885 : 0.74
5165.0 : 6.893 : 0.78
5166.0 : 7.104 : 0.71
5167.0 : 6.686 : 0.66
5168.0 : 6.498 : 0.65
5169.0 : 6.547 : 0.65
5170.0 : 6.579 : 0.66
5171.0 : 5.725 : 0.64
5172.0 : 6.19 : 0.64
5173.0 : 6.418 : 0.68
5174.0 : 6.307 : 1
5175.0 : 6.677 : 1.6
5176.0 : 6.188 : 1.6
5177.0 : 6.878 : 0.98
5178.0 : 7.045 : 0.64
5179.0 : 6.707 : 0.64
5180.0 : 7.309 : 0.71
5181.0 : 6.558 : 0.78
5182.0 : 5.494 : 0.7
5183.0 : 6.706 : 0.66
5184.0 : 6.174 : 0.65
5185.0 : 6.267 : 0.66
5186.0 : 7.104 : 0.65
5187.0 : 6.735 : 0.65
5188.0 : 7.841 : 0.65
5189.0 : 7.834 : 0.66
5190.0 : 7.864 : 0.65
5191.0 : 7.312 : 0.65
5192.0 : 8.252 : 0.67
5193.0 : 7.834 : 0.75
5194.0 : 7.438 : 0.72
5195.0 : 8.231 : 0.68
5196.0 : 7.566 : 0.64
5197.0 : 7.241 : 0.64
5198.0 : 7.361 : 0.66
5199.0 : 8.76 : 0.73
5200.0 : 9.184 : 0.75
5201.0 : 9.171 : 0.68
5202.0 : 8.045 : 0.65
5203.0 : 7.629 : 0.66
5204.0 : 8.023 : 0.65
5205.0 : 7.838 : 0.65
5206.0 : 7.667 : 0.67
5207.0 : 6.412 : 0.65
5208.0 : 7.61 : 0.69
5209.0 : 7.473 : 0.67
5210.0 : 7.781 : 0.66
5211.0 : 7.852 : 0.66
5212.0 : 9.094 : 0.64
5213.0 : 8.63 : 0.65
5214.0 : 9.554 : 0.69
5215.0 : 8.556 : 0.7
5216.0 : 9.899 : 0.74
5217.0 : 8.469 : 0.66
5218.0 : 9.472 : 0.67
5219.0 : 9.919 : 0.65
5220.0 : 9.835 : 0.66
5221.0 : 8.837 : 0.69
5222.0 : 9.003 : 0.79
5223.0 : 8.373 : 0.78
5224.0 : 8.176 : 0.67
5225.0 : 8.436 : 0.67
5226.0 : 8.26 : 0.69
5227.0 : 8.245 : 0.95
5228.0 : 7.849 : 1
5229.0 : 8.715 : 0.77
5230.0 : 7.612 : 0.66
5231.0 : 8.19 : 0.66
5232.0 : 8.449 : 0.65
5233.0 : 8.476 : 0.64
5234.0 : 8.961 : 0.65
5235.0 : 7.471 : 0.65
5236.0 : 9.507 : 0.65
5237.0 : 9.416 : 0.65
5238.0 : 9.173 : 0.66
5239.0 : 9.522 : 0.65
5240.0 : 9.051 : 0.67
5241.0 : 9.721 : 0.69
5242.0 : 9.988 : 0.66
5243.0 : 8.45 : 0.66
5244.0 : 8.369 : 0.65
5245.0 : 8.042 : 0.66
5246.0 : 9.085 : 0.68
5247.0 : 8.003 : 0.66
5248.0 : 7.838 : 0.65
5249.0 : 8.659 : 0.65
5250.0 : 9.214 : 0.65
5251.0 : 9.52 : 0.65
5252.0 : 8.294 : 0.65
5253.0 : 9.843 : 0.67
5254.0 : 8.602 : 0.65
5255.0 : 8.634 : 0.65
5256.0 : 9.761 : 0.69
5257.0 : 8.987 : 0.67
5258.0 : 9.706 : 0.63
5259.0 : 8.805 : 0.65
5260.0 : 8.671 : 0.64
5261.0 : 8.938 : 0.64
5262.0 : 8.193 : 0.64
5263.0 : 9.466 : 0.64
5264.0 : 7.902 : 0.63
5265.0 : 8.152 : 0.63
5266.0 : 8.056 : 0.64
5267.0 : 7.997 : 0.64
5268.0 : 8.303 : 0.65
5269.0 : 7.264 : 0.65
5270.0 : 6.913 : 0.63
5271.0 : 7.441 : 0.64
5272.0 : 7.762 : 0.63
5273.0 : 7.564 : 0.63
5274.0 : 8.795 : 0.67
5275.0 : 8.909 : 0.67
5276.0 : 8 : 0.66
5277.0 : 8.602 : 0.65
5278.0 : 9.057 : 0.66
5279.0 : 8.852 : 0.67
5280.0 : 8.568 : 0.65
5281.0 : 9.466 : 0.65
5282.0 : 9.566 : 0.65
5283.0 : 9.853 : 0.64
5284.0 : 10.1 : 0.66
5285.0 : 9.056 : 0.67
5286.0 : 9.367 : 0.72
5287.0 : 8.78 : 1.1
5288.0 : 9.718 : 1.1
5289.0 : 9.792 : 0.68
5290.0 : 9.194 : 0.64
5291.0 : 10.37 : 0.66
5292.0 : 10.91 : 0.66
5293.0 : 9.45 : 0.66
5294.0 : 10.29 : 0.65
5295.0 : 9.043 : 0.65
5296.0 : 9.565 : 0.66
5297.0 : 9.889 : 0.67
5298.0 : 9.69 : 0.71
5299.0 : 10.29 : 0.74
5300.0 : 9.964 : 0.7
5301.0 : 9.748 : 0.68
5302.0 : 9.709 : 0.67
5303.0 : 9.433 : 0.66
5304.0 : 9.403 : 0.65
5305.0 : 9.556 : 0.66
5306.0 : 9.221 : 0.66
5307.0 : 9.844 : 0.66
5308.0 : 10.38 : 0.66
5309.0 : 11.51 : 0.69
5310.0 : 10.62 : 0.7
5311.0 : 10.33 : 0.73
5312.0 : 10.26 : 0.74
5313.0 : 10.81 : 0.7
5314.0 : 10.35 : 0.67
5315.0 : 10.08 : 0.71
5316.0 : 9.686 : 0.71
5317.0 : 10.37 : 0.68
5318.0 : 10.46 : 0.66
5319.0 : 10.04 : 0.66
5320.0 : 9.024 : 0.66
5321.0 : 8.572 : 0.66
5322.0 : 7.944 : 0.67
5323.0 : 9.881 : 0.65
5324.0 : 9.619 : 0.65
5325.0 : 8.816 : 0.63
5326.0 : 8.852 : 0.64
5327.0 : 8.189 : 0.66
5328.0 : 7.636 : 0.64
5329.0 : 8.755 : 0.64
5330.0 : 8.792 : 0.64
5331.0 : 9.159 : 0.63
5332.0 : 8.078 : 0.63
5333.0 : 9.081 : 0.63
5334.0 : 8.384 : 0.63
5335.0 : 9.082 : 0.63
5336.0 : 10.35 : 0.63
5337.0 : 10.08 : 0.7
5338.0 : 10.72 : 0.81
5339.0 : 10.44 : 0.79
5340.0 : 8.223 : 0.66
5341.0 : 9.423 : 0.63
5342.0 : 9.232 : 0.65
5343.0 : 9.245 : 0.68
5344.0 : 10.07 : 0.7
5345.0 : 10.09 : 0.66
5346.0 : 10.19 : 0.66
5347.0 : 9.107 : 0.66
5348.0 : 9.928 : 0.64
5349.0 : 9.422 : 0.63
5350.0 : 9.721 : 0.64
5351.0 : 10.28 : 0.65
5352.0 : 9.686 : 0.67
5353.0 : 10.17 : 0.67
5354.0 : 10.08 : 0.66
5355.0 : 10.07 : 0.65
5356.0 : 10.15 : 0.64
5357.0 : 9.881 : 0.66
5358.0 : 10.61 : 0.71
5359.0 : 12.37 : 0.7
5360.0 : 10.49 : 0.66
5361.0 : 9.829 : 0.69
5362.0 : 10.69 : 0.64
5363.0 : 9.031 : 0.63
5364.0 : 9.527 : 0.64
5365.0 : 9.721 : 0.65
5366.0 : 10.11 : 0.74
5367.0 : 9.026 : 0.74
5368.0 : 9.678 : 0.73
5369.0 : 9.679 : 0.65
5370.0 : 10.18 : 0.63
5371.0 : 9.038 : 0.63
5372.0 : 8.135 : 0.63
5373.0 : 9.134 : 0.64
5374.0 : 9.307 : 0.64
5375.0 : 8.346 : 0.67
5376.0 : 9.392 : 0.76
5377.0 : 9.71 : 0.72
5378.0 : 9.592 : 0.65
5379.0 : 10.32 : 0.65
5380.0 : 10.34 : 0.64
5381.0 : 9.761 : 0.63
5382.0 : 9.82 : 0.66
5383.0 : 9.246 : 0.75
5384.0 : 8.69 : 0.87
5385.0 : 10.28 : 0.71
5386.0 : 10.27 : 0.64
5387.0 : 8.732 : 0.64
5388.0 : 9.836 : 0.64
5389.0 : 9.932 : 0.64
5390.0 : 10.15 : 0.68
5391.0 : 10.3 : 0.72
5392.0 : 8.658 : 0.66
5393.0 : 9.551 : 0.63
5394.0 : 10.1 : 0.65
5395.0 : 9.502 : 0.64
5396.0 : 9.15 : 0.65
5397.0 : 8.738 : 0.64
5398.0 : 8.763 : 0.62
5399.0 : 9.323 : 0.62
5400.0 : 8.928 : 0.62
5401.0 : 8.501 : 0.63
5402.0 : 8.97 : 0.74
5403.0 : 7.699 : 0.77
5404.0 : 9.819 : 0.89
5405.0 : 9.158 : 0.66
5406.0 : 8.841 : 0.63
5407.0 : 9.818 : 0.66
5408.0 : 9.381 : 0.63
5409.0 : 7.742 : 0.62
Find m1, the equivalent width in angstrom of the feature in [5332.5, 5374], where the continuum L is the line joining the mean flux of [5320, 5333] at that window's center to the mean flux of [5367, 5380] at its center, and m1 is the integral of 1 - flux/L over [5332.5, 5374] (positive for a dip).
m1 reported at -3.0 angstrom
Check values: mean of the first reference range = 8.72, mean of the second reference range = 9.4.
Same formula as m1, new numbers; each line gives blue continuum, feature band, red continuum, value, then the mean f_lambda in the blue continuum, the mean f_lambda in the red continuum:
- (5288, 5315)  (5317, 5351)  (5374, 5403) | 1.57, 9.98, 9.43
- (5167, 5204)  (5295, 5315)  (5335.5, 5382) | -2.29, 7.16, 9.8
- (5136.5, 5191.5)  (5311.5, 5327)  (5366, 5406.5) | -1.49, 7.35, 9.37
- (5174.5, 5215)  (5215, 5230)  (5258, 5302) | -1.42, 7.55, 9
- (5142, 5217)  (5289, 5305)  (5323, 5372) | -1.45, 7.55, 9.59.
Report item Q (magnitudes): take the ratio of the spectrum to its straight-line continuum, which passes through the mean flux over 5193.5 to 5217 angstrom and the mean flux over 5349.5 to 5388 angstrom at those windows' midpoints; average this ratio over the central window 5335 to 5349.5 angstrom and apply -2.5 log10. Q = -0.03 mag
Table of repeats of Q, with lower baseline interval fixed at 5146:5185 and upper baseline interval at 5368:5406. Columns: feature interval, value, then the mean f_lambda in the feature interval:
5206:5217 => -0.084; 8.27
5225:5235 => -0.059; 8.27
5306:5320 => -0.187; 10.3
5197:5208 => -0.056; 7.96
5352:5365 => -0.124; 10.2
